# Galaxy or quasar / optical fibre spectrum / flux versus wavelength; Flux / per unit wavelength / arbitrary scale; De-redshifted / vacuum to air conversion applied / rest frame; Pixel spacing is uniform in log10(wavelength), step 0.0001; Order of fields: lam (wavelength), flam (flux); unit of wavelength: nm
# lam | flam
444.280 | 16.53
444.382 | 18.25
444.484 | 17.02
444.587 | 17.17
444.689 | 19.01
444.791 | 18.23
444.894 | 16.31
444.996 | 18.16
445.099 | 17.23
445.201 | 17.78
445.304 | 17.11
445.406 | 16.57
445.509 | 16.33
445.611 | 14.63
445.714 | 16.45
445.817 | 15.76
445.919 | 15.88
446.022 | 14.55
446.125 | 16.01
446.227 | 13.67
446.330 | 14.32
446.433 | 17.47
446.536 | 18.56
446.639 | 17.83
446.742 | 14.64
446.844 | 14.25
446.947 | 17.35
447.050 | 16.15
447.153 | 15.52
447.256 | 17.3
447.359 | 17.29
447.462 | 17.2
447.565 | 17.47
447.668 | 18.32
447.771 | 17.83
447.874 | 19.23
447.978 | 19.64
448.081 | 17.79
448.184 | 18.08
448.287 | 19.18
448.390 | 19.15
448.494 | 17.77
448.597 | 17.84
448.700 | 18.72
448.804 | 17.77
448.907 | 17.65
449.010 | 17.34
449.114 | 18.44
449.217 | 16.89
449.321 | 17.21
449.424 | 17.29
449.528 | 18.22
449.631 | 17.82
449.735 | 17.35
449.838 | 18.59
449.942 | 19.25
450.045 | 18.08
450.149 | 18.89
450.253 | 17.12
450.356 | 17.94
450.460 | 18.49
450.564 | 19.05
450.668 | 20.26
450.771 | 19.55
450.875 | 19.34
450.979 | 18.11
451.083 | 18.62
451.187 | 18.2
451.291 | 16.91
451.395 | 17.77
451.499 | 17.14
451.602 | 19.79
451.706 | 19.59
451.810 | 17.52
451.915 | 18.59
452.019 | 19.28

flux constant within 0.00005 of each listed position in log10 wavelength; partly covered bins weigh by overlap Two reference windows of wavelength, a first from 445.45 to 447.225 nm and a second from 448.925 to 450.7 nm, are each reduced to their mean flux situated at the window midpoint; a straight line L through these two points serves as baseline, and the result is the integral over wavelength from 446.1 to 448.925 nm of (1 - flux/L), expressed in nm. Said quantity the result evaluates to -0.11 nm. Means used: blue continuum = 15.9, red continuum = 18.1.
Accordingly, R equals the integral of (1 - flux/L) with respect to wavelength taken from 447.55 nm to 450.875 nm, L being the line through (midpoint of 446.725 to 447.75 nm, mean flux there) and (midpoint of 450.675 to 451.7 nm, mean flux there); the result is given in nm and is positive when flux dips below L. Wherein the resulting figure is -0.13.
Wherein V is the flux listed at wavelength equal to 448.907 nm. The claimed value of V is 17.65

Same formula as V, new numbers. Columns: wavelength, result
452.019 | 19.28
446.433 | 17.47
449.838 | 18.59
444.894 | 16.31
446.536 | 18.56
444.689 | 19.01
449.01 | 17.34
